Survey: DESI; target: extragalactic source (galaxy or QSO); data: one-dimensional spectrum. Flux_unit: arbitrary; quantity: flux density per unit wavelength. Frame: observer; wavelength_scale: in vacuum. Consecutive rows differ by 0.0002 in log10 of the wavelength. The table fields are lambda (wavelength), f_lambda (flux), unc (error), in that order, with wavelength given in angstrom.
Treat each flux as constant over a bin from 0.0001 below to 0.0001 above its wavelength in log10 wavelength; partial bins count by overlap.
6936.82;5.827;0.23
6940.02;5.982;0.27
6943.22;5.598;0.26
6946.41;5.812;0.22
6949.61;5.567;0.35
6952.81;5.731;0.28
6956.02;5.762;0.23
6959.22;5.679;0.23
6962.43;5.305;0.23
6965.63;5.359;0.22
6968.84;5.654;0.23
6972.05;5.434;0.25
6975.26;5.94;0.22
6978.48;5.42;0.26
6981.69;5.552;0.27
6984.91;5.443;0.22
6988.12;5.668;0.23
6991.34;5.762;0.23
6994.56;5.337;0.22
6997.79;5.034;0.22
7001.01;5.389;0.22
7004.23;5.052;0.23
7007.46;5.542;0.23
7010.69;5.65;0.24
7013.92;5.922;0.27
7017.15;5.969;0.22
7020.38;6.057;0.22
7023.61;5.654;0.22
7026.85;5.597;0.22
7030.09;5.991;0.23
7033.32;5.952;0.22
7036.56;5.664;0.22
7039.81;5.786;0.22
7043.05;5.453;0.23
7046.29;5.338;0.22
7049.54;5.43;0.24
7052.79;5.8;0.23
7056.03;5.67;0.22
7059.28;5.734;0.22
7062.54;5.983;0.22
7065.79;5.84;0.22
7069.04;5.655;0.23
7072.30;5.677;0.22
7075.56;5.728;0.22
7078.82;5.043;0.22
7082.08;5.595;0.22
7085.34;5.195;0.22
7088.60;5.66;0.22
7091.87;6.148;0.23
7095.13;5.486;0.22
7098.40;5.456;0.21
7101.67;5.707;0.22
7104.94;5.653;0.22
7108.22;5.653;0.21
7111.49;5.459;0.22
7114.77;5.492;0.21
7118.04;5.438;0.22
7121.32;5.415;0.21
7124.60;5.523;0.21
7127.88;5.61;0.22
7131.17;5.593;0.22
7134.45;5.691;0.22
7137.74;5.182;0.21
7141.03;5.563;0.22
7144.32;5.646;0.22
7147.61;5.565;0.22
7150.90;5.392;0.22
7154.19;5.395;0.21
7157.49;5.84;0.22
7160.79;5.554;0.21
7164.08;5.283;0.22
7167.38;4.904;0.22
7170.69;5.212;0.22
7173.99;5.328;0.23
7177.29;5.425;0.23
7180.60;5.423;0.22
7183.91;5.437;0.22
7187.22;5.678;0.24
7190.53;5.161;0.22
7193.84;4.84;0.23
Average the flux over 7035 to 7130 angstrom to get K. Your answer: 5.6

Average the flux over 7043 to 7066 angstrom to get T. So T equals 5.66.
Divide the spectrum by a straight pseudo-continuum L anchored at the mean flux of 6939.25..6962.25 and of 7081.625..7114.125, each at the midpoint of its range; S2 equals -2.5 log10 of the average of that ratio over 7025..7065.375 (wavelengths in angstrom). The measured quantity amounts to -0.013 mag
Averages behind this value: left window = 5.7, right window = 5.6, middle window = 5.7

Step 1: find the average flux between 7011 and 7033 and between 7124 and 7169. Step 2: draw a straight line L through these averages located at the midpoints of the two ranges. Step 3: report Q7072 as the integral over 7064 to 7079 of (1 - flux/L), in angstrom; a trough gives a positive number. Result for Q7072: 0.17 angstrom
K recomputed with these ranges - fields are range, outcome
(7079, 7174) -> 5.5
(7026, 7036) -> 5.85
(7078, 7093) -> 5.53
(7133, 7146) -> 5.52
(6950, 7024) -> 5.58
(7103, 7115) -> 5.57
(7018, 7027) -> 5.82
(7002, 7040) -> 5.73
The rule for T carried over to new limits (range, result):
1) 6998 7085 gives 5.64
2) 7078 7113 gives 5.56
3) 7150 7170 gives 5.38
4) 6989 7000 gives 5.39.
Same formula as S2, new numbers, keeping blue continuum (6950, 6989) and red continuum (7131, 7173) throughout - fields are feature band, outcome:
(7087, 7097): -0.053 mag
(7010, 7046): -0.047 mag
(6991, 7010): 0.043 mag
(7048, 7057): -0.024 mag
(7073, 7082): 0.009 mag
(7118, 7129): -0.008 mag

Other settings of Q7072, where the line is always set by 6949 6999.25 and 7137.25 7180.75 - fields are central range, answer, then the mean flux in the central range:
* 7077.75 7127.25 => -0.76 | 5.54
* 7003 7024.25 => -0.74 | 5.71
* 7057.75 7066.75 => -0.62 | 5.85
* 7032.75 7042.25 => -0.44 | 5.75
